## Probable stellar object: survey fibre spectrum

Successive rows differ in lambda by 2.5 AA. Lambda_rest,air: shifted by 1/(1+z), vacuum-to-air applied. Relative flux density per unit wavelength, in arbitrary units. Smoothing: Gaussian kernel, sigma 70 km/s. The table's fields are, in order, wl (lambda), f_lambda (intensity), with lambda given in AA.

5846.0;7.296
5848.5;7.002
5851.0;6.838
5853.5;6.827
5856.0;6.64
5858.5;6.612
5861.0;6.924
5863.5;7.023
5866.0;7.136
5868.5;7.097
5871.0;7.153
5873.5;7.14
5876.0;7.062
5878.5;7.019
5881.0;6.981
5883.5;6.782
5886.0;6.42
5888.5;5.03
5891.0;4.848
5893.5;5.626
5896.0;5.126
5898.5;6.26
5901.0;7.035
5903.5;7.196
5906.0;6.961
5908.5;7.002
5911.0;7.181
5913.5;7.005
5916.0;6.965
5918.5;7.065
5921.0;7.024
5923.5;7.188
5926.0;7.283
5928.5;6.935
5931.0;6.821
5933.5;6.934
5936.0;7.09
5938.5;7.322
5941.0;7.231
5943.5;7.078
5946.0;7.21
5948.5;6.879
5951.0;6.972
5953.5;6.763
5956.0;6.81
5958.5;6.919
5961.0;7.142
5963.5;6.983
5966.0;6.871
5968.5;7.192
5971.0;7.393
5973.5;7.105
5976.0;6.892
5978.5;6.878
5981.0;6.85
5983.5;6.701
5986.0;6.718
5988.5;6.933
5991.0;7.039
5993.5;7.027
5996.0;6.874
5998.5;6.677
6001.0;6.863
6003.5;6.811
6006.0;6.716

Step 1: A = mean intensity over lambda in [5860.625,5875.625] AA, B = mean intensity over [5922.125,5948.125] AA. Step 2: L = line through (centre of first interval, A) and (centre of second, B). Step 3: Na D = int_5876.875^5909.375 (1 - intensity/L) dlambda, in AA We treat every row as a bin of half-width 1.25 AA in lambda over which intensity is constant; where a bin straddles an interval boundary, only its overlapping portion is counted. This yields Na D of 3.49 AA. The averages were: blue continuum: 7.09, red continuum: 7.1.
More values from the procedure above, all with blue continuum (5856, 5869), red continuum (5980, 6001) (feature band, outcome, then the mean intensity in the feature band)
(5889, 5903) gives 2.2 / 5.81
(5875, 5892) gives 1.5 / 6.32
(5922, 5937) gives -0.3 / 7.04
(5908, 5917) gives -0.2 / 7.04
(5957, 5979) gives -0.6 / 7.04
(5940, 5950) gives -0.3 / 7.09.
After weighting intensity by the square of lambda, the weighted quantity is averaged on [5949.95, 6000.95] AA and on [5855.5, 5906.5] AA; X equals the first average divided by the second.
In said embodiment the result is 1.09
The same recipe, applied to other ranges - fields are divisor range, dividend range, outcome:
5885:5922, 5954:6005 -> 1.10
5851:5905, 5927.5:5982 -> 1.09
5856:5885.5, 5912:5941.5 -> 1.03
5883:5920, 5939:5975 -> 1.12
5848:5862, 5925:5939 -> 1.06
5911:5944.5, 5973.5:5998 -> 0.99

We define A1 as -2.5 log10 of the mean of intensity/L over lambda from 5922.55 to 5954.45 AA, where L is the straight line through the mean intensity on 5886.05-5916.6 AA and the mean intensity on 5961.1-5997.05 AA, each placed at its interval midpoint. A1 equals -0.07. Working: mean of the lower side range 6.34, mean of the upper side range 6.97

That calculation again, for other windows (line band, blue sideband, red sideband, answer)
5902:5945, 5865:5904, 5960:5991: -0.06 mag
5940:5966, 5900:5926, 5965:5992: 0.00 mag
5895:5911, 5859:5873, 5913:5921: 0.06 mag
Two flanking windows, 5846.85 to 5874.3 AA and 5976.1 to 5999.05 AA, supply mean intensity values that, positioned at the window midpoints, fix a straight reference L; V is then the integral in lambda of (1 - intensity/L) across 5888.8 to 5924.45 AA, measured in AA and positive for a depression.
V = 1.8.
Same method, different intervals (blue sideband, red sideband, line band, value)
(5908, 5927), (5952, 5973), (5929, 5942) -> -0.02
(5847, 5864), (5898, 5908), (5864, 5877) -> -0.48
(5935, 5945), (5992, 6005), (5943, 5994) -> 0.39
